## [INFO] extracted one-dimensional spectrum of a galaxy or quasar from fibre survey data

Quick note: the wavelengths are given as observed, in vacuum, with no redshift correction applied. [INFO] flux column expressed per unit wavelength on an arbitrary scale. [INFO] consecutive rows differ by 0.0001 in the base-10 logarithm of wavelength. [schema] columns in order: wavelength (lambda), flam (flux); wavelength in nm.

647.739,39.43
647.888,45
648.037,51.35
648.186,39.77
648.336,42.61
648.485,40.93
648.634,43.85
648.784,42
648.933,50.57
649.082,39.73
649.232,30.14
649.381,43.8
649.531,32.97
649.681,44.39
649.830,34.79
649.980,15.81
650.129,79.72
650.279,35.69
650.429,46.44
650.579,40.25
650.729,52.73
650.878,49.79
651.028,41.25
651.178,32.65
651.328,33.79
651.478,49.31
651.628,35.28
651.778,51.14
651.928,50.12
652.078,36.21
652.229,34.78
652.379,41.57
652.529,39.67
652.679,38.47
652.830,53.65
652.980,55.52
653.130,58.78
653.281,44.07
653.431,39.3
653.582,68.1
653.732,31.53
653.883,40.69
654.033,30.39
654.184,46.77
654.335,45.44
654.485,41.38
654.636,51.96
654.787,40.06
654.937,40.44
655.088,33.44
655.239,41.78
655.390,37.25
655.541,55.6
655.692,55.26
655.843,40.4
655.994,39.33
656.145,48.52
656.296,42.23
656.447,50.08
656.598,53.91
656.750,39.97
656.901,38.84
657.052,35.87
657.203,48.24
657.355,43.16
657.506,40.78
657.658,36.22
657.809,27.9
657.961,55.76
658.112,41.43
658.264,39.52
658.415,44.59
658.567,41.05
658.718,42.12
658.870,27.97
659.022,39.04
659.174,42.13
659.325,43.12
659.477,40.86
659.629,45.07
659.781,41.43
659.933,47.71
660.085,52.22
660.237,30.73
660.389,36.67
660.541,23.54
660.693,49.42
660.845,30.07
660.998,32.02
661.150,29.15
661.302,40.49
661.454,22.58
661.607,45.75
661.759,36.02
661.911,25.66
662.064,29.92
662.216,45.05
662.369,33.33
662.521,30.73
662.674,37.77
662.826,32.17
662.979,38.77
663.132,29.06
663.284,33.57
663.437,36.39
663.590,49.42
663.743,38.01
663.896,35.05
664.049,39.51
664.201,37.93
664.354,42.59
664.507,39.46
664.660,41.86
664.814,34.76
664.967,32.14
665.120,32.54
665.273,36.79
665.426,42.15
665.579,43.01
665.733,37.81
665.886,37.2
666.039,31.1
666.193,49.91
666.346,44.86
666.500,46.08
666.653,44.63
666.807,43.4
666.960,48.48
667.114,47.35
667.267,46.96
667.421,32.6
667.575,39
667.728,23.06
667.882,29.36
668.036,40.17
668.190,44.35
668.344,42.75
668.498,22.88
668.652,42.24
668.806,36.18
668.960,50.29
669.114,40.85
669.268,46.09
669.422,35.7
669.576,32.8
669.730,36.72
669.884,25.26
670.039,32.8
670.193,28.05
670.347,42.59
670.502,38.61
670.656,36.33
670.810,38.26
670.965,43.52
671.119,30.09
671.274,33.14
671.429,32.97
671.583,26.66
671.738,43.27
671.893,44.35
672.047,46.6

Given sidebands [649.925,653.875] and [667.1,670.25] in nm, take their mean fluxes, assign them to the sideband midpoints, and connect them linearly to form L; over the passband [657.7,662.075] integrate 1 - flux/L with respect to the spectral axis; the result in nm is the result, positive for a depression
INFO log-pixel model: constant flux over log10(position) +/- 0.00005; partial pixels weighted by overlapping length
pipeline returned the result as 0.29 nm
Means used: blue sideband 44.5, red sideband 36.8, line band 38.2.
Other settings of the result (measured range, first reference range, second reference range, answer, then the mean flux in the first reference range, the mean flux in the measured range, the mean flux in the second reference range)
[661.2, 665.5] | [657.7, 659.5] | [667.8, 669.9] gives 0.31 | 40.4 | 36.4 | 37.9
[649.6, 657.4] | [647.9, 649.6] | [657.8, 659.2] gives -0.48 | 41.8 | 43.8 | 40.7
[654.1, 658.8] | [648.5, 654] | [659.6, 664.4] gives -0.37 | 43.2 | 43.2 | 36.7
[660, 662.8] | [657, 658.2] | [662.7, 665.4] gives 0.27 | 41.2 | 35.1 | 37.2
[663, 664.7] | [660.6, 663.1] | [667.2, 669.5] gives -0.12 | 34.7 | 38.4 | 38.1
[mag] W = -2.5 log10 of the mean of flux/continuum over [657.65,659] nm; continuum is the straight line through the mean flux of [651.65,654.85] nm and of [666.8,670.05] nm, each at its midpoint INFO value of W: 0.07 mag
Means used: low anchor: 44.6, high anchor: 38.1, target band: 39.8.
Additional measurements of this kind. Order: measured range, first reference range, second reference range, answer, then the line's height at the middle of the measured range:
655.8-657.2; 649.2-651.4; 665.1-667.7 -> -0.06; 41.2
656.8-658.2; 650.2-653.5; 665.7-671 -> 0.03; 42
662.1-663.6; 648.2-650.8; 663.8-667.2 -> 0.14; 40.7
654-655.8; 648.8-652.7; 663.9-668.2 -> -0.06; 41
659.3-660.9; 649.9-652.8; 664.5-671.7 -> 0.00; 40.1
